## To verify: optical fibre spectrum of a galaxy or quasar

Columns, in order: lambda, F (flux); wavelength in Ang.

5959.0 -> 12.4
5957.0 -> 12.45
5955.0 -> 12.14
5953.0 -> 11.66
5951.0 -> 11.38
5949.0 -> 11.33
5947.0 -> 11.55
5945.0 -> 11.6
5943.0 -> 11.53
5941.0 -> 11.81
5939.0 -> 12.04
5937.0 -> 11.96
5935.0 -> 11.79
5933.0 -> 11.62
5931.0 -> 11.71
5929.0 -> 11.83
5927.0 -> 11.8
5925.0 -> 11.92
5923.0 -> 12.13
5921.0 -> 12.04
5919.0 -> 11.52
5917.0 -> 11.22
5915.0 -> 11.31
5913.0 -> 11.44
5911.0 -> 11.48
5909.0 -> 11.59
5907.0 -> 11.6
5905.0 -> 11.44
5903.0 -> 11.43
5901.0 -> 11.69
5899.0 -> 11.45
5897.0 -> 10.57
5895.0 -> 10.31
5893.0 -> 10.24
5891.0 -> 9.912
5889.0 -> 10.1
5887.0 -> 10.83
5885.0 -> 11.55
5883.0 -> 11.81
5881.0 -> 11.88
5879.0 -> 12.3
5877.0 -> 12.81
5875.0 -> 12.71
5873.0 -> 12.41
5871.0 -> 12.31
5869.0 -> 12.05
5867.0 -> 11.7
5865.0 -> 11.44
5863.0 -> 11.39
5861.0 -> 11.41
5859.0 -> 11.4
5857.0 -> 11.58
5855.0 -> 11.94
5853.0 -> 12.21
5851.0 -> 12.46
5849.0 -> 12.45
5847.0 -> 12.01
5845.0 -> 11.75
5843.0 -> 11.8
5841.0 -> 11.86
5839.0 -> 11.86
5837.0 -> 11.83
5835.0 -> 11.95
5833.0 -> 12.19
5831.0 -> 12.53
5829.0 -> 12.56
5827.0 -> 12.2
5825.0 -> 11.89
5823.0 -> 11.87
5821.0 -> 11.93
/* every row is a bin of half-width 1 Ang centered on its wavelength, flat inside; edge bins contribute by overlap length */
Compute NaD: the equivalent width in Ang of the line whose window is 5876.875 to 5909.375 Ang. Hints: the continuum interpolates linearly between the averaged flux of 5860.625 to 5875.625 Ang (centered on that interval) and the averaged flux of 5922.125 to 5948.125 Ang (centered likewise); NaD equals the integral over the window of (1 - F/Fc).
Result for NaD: 1.8 Ang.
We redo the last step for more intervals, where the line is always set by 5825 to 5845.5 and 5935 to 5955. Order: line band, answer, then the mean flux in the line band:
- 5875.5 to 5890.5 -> 0.4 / 11.6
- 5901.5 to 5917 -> 0.4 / 11.5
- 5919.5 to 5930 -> -0.2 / 11.9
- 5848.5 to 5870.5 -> 0.3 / 11.8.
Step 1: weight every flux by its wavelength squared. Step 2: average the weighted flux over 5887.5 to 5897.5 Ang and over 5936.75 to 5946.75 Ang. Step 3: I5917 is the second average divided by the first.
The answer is 1.2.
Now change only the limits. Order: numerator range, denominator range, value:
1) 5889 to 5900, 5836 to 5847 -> 0.90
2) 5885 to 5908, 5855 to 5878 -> 0.92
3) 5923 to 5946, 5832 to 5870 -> 1.02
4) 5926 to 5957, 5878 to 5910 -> 1.07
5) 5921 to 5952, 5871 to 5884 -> 0.97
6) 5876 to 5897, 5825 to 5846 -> 0.94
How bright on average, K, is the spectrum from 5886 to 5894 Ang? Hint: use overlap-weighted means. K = 10.3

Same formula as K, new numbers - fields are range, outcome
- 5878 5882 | 12.1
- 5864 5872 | 11.9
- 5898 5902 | 11.6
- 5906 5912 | 11.6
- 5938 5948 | 11.7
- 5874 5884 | 12.3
